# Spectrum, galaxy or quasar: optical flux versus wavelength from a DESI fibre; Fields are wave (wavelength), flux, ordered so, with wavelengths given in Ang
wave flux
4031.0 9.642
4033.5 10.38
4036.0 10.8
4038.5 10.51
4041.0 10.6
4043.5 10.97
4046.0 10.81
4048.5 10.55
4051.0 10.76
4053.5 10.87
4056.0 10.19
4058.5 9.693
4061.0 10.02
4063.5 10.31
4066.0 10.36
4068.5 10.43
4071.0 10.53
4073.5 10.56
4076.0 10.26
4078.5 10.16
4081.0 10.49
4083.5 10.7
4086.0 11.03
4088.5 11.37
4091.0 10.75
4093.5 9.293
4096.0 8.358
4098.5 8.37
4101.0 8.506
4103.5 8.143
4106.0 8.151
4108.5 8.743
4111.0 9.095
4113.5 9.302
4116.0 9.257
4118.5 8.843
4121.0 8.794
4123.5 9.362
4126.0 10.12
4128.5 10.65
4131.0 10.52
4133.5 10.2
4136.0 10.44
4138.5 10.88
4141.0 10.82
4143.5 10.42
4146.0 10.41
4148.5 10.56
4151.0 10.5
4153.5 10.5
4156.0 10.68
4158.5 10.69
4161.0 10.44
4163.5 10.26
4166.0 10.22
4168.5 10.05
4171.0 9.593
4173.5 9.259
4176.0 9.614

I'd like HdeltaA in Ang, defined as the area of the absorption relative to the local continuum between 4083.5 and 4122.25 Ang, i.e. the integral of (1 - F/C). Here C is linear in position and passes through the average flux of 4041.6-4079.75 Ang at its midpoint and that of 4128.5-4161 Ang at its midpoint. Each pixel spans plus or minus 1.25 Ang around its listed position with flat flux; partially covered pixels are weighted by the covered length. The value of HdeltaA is 4.59 Ang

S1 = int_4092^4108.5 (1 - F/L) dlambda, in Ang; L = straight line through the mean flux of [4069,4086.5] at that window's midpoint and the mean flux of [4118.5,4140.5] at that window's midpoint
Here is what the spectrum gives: 2.9 Ang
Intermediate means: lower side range 10.5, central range 8.53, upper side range 10.1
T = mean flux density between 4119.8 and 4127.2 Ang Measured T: 9.42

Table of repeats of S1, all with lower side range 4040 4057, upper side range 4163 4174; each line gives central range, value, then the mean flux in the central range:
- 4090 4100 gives 1.2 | 9.14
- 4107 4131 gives 1.9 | 9.4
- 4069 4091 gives -0.3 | 10.6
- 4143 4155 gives -0.6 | 10.5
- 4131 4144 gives -0.6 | 10.6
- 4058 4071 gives 0.4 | 10.2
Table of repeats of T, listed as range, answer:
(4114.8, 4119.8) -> 9.05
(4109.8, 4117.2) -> 9.22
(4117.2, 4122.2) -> 8.82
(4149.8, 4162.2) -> 10.6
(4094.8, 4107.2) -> 8.31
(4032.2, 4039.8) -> 10.6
